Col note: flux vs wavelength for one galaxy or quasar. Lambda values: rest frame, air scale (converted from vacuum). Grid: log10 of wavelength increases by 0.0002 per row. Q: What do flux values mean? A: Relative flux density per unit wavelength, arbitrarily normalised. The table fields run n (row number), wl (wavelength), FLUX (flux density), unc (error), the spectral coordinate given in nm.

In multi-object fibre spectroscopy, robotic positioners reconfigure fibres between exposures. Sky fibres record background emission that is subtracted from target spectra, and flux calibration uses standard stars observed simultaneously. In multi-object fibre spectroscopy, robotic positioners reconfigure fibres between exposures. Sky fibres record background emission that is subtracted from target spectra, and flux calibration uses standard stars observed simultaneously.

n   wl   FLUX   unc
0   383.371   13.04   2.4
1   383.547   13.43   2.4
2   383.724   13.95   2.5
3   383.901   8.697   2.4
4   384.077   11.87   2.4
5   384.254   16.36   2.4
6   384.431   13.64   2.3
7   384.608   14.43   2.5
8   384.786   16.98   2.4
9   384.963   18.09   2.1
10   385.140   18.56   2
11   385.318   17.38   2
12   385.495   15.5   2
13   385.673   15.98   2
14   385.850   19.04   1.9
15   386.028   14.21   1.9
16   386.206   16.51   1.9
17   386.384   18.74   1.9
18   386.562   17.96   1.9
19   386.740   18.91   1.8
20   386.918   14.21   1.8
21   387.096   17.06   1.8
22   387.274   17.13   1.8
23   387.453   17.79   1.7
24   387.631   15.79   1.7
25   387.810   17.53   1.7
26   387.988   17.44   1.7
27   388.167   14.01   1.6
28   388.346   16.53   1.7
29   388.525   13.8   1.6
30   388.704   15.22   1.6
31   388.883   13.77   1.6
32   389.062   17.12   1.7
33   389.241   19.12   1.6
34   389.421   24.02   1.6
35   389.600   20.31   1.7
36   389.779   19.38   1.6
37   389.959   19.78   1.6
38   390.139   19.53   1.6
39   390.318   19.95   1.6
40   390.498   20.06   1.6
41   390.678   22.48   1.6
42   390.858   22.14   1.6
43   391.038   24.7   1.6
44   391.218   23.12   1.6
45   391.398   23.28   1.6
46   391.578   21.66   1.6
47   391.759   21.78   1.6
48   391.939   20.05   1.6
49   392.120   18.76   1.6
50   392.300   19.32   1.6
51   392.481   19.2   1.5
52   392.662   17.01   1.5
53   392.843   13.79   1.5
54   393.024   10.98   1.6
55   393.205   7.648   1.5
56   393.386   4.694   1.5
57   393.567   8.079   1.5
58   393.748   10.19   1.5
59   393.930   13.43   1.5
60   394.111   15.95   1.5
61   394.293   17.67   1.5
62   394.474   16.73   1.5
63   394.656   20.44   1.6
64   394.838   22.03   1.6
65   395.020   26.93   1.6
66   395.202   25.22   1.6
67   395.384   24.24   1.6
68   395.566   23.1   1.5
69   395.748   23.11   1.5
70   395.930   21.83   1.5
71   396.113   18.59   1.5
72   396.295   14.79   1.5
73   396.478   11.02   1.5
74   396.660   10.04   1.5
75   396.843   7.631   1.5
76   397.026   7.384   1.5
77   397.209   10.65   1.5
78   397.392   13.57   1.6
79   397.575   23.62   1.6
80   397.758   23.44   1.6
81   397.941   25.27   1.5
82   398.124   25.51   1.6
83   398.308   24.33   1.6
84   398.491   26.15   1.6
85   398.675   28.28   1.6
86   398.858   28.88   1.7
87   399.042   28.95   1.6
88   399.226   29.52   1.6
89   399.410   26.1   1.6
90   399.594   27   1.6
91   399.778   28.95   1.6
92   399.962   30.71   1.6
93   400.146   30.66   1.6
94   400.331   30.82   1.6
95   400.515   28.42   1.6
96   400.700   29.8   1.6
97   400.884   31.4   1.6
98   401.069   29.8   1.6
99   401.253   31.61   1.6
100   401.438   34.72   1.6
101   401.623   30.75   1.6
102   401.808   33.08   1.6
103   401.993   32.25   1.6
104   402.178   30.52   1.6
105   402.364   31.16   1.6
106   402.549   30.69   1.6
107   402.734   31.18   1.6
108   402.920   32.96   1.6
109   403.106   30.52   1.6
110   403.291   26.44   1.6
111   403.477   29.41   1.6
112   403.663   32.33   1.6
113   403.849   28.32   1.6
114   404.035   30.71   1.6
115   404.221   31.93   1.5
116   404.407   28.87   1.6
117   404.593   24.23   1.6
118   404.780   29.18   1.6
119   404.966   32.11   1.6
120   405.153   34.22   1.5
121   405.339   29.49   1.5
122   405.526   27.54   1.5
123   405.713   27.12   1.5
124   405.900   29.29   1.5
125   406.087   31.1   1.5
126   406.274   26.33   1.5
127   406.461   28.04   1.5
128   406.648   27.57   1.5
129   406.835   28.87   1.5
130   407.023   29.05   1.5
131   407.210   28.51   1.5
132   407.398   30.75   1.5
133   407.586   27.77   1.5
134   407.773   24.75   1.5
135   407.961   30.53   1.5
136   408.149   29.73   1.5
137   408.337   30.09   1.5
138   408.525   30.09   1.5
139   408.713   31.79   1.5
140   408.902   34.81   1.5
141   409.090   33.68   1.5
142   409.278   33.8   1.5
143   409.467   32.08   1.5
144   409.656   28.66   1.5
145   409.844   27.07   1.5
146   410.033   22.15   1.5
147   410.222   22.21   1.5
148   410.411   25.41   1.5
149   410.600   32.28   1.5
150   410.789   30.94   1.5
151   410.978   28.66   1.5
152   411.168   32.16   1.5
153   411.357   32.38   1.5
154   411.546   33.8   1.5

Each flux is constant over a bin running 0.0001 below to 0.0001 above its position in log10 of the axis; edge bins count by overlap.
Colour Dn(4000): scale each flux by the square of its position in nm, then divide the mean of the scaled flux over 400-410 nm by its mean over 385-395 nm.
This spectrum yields 1.9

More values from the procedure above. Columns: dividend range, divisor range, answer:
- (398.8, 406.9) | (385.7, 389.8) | 1.88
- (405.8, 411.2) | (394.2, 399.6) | 1.47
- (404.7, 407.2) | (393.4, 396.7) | 1.73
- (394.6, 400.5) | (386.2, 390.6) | 1.34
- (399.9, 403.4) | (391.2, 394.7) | 2.02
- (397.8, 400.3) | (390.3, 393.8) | 1.65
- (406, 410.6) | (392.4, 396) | 1.82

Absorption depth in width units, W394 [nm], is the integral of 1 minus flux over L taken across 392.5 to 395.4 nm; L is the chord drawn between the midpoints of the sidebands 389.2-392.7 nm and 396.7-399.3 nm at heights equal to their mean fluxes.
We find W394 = 0.726 nm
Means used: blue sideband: 20.9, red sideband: 21.4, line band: 15.8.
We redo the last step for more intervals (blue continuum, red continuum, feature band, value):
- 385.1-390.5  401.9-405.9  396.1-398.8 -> 0.75 nm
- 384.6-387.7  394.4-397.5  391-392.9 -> -0.32 nm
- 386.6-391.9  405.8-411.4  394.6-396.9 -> 0.31 nm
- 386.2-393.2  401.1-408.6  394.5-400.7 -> 0.45 nm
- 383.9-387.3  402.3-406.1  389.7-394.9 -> 0.81 nm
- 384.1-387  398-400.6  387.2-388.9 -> 0.24 nm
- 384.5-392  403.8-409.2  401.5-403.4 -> -0.28 nm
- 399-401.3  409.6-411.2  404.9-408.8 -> -0.14 nm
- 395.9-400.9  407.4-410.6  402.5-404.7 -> -0.32 nm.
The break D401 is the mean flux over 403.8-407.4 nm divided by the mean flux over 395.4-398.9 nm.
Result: 1.51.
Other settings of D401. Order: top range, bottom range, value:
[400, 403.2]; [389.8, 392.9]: 1.53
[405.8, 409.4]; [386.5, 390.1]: 1.72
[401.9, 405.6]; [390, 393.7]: 1.69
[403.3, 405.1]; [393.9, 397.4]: 1.71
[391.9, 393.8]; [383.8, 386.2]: 0.87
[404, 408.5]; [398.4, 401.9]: 0.98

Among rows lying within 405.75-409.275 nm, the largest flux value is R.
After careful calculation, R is 34.81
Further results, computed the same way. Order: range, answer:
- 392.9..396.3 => 26.93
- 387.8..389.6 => 24.02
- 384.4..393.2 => 24.7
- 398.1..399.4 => 29.52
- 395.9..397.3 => 21.83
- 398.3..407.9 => 34.72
